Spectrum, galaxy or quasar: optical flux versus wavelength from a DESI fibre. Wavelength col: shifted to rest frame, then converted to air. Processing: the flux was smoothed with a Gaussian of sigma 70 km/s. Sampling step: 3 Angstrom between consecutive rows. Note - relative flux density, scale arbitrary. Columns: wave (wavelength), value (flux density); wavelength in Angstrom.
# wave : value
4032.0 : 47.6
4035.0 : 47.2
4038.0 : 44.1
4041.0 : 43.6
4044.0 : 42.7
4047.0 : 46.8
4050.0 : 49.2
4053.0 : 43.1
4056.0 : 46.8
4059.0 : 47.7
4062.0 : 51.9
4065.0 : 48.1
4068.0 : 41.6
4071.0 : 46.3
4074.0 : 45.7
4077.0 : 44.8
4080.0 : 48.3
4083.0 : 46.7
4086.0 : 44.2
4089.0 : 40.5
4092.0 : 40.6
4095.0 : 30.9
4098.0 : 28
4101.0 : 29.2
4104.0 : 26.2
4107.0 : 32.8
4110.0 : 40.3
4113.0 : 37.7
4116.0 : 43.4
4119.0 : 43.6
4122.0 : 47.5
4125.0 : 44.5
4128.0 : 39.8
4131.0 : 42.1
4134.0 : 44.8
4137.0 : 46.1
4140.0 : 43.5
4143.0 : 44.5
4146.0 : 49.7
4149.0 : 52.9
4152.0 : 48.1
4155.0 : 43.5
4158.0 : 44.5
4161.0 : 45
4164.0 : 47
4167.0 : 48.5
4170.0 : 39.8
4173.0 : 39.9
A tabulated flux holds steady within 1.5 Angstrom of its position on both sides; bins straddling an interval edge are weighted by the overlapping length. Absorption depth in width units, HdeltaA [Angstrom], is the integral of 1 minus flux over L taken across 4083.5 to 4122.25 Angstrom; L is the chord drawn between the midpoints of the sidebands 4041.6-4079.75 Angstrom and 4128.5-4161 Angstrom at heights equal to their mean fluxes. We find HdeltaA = 7.4 Angstrom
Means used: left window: 46.2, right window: 45.7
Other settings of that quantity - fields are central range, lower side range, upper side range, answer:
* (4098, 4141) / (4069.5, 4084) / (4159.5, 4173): 5.5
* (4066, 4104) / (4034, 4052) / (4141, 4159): 5.0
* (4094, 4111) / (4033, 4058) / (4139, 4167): 5.6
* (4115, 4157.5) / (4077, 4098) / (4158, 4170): -1.2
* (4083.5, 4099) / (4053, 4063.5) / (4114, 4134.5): 2.7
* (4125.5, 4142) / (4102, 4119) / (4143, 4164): -0.4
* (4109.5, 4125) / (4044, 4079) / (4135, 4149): 1.2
